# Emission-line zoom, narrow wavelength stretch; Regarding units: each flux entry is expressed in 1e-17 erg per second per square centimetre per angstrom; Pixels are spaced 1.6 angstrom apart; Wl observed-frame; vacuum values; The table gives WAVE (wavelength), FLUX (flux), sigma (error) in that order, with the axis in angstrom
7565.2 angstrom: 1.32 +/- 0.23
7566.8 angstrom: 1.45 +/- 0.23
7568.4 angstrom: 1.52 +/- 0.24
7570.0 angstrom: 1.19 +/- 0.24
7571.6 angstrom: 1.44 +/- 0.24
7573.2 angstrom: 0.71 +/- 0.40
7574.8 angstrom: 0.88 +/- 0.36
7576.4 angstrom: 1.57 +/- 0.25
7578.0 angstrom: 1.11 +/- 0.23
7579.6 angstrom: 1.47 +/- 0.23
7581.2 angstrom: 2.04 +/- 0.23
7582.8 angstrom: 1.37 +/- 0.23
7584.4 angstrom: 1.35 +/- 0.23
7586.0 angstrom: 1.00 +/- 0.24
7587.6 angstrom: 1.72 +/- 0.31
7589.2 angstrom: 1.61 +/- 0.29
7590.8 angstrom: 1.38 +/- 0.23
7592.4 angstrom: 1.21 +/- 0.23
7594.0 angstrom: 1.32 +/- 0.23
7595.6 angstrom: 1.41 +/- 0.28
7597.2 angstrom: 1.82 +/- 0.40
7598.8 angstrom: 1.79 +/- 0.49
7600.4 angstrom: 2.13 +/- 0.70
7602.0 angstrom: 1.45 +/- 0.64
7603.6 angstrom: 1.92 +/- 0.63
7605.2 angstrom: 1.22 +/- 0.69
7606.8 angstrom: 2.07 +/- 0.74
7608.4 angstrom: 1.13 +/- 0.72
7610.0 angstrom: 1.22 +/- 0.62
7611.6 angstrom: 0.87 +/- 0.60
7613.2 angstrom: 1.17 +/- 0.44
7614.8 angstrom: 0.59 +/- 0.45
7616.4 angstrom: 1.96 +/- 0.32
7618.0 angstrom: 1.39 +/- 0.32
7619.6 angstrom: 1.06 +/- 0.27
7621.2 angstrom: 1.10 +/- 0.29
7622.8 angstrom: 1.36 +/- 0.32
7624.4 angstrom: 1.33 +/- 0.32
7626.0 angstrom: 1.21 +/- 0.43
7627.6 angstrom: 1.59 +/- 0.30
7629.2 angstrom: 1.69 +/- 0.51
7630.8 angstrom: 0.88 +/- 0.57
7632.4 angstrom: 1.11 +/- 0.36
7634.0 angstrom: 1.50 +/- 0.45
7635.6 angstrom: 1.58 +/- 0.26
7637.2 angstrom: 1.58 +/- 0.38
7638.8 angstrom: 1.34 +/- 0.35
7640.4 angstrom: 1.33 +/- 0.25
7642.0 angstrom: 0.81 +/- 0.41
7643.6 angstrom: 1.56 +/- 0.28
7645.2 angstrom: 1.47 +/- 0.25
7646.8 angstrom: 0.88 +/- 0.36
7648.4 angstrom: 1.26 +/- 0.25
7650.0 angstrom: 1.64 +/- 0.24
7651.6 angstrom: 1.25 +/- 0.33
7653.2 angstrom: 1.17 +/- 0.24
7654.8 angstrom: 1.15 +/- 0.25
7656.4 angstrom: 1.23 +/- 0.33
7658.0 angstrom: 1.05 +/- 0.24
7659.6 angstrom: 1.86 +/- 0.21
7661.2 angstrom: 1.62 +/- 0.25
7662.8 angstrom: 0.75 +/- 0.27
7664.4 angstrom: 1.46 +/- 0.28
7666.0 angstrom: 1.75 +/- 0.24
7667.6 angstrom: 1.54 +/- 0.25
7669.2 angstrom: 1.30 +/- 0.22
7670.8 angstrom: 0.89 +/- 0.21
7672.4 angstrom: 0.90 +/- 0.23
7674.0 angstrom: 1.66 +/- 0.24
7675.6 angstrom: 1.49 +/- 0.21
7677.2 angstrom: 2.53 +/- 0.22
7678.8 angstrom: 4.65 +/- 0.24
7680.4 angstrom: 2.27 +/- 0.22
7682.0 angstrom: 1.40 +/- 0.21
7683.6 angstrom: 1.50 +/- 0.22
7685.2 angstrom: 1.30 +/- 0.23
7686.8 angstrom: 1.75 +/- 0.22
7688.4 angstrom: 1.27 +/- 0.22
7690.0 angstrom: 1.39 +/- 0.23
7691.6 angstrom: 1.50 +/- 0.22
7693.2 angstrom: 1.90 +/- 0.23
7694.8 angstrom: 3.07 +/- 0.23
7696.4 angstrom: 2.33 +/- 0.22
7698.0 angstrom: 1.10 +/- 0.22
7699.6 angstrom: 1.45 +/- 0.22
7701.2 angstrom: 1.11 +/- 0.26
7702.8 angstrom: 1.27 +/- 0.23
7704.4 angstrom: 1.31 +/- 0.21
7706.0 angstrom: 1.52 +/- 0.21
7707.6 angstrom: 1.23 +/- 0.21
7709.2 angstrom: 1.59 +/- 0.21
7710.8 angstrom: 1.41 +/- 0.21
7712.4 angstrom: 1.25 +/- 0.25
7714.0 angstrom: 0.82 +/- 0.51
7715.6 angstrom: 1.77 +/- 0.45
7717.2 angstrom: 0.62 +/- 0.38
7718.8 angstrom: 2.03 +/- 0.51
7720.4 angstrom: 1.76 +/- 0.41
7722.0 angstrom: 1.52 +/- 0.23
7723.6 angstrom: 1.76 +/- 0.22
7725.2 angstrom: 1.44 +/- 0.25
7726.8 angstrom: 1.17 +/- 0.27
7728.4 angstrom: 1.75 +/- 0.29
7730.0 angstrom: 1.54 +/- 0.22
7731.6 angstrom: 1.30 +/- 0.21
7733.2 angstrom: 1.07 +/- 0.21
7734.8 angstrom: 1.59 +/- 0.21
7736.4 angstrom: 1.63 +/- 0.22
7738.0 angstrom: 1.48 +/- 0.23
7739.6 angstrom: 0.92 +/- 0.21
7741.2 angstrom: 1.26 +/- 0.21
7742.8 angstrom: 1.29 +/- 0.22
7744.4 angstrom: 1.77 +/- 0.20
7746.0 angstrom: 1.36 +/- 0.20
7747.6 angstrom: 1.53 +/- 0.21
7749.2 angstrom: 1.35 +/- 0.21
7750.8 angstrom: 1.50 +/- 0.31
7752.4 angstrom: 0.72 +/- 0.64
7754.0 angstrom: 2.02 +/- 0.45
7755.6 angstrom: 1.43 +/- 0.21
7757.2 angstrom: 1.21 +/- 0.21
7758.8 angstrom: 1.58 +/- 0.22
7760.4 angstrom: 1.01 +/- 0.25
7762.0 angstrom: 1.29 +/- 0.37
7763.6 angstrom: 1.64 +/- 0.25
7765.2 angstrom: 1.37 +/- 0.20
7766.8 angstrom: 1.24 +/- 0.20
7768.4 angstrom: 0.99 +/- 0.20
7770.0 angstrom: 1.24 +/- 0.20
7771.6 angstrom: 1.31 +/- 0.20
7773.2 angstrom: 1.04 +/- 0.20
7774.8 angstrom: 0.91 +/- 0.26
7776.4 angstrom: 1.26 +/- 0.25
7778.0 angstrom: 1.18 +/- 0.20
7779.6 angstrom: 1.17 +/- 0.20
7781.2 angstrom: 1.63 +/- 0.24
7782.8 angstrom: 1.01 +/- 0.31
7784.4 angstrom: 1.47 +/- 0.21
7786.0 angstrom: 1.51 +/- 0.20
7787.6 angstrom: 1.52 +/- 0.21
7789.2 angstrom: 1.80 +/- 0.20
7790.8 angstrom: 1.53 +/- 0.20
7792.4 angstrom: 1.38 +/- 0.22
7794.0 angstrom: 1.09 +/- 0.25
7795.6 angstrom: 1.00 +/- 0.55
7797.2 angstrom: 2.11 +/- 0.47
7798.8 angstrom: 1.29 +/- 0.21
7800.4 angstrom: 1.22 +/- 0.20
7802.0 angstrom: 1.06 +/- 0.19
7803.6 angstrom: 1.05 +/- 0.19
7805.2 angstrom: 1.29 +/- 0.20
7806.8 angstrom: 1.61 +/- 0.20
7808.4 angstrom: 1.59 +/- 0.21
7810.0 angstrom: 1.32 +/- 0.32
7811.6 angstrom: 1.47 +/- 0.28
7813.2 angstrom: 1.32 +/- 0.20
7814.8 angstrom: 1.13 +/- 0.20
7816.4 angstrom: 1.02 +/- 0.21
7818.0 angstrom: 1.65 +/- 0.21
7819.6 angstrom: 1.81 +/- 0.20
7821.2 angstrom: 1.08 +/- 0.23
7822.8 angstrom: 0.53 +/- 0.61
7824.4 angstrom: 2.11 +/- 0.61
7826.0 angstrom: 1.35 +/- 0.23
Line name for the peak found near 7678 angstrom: [S II] 6716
